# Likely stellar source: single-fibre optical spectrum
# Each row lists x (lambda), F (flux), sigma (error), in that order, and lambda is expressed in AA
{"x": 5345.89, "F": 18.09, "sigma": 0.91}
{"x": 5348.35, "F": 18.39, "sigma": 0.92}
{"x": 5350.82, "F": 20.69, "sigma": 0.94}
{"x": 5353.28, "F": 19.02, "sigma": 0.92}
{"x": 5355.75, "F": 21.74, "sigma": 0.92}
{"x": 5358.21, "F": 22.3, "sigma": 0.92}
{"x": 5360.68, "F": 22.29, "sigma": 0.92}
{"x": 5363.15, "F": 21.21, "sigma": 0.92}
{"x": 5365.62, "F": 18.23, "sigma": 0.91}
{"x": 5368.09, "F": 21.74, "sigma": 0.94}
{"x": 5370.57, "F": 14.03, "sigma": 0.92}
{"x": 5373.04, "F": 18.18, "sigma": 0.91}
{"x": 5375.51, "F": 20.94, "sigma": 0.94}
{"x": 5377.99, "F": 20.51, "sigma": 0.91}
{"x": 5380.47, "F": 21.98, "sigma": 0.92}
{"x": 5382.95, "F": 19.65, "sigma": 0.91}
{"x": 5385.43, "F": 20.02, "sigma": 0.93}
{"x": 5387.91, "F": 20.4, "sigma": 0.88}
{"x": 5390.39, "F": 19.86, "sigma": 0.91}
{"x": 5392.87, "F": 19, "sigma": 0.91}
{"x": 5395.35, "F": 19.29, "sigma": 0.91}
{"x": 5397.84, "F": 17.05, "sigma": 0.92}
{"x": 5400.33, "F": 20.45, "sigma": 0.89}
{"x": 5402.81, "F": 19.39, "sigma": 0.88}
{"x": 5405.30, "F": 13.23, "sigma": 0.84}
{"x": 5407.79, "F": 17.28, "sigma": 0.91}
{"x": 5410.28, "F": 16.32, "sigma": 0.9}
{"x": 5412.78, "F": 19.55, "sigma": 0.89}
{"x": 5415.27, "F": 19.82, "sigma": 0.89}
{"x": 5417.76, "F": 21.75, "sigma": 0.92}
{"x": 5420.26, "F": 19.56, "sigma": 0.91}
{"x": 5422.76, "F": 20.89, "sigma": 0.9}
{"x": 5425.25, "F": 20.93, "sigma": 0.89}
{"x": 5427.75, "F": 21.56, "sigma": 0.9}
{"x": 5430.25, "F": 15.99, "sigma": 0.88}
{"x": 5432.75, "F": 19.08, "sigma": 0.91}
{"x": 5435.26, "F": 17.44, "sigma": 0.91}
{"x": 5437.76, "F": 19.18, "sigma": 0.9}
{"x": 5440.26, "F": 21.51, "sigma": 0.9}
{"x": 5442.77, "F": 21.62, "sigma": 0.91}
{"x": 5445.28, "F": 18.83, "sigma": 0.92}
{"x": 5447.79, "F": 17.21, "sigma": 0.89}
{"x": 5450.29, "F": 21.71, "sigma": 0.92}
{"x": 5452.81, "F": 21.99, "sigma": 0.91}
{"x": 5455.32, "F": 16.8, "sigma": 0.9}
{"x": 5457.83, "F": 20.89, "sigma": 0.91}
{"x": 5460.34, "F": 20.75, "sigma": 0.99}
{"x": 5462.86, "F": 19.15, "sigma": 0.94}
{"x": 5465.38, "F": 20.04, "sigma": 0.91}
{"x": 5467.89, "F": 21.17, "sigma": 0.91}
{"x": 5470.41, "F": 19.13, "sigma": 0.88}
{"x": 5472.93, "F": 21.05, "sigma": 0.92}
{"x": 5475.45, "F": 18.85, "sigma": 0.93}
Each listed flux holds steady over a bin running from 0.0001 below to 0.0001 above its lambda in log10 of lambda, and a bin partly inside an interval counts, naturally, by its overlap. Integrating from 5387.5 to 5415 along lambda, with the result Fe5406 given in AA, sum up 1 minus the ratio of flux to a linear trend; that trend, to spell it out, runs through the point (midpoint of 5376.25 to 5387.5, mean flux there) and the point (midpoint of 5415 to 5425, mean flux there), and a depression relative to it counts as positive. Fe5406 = 3.00 AA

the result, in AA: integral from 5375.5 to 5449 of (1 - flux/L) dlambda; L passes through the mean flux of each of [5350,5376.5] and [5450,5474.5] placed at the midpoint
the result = 2.9 AA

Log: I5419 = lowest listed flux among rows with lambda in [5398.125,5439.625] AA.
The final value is 13.23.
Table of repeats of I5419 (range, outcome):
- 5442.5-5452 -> 17.21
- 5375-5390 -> 19.65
